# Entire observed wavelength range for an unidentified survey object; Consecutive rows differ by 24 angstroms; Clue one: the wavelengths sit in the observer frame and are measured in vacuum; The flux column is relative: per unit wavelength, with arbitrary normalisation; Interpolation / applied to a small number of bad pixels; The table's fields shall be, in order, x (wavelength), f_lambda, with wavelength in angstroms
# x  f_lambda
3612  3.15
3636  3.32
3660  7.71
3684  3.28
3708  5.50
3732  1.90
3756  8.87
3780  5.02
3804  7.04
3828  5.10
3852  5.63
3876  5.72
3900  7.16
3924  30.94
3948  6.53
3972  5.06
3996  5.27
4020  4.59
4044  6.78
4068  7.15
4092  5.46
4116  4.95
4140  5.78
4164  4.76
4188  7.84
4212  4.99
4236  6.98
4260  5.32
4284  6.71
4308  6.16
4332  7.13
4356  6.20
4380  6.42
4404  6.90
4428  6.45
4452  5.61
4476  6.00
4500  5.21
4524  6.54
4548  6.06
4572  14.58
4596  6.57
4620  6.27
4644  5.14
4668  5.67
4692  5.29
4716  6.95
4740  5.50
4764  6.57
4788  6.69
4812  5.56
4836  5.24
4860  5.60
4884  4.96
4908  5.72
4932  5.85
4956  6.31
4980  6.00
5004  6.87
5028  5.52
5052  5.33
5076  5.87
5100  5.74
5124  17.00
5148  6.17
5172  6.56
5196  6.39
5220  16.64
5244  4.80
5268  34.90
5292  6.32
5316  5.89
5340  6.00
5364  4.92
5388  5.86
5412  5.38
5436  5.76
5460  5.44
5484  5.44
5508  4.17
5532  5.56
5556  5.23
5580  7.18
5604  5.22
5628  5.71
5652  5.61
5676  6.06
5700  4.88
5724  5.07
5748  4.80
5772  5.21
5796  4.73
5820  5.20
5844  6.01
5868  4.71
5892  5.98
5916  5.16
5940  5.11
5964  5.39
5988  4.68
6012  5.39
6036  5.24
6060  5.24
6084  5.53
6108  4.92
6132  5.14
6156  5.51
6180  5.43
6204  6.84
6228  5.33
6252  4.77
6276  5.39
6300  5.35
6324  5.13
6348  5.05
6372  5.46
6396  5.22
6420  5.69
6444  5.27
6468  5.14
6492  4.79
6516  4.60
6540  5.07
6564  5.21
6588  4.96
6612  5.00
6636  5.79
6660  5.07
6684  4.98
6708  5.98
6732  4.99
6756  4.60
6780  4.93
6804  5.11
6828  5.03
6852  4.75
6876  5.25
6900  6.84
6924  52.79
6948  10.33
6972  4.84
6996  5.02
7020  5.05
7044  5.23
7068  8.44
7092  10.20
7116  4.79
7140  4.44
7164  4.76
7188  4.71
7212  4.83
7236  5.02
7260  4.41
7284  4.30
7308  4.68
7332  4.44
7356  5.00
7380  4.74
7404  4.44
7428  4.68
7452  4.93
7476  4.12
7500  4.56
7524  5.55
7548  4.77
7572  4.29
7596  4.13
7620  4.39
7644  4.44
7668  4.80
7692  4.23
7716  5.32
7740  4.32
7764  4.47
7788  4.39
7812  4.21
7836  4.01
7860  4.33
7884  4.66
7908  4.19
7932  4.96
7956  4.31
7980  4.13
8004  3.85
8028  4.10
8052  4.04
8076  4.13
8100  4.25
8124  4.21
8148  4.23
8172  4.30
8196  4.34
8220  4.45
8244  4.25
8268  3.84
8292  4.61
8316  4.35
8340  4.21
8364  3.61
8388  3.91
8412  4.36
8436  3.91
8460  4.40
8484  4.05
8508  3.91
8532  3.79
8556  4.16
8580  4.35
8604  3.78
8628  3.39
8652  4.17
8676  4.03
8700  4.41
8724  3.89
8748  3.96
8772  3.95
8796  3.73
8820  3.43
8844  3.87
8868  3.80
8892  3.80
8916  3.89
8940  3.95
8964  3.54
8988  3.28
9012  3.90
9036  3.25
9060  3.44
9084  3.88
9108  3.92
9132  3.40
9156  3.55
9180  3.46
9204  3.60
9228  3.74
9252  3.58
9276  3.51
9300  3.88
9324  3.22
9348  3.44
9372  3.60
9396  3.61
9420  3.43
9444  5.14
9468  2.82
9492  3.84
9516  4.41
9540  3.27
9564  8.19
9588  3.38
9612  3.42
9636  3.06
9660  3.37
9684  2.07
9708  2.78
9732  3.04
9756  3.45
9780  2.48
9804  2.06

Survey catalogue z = 0.054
